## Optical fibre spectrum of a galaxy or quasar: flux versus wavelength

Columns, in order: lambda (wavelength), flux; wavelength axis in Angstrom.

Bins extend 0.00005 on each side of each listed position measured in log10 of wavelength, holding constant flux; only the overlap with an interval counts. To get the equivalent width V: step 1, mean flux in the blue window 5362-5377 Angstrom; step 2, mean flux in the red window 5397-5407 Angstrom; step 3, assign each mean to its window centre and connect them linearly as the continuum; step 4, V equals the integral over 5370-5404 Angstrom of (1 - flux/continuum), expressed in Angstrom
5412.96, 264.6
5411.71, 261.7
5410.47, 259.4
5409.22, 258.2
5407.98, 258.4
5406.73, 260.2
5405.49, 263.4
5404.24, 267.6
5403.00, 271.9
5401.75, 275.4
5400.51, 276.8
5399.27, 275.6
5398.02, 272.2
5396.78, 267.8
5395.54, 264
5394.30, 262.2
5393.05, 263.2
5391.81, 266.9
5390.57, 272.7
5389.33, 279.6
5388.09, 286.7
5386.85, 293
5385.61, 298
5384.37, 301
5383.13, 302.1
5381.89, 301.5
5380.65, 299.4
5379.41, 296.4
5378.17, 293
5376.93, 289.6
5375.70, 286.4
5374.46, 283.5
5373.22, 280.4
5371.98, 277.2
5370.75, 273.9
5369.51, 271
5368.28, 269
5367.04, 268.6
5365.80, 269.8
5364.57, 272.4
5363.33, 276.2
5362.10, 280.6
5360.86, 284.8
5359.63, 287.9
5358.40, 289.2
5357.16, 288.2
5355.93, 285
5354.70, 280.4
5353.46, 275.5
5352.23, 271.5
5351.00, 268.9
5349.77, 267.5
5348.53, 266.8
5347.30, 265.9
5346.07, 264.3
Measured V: -1.0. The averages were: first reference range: 276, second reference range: 271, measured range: 282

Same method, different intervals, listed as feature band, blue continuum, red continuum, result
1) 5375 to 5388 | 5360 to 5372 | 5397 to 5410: -1.1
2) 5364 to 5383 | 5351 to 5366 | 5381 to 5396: -0.1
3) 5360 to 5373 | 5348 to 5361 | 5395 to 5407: 0.1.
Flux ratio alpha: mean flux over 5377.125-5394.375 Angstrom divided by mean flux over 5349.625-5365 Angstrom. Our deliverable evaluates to 1.0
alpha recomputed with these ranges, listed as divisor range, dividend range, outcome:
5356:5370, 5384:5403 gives 0.99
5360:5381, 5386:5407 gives 0.97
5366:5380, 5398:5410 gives 0.95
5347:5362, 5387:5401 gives 0.98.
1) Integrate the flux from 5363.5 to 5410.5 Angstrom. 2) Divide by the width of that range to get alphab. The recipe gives 277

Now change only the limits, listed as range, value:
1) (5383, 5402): 278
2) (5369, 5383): 287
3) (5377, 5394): 288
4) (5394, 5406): 270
